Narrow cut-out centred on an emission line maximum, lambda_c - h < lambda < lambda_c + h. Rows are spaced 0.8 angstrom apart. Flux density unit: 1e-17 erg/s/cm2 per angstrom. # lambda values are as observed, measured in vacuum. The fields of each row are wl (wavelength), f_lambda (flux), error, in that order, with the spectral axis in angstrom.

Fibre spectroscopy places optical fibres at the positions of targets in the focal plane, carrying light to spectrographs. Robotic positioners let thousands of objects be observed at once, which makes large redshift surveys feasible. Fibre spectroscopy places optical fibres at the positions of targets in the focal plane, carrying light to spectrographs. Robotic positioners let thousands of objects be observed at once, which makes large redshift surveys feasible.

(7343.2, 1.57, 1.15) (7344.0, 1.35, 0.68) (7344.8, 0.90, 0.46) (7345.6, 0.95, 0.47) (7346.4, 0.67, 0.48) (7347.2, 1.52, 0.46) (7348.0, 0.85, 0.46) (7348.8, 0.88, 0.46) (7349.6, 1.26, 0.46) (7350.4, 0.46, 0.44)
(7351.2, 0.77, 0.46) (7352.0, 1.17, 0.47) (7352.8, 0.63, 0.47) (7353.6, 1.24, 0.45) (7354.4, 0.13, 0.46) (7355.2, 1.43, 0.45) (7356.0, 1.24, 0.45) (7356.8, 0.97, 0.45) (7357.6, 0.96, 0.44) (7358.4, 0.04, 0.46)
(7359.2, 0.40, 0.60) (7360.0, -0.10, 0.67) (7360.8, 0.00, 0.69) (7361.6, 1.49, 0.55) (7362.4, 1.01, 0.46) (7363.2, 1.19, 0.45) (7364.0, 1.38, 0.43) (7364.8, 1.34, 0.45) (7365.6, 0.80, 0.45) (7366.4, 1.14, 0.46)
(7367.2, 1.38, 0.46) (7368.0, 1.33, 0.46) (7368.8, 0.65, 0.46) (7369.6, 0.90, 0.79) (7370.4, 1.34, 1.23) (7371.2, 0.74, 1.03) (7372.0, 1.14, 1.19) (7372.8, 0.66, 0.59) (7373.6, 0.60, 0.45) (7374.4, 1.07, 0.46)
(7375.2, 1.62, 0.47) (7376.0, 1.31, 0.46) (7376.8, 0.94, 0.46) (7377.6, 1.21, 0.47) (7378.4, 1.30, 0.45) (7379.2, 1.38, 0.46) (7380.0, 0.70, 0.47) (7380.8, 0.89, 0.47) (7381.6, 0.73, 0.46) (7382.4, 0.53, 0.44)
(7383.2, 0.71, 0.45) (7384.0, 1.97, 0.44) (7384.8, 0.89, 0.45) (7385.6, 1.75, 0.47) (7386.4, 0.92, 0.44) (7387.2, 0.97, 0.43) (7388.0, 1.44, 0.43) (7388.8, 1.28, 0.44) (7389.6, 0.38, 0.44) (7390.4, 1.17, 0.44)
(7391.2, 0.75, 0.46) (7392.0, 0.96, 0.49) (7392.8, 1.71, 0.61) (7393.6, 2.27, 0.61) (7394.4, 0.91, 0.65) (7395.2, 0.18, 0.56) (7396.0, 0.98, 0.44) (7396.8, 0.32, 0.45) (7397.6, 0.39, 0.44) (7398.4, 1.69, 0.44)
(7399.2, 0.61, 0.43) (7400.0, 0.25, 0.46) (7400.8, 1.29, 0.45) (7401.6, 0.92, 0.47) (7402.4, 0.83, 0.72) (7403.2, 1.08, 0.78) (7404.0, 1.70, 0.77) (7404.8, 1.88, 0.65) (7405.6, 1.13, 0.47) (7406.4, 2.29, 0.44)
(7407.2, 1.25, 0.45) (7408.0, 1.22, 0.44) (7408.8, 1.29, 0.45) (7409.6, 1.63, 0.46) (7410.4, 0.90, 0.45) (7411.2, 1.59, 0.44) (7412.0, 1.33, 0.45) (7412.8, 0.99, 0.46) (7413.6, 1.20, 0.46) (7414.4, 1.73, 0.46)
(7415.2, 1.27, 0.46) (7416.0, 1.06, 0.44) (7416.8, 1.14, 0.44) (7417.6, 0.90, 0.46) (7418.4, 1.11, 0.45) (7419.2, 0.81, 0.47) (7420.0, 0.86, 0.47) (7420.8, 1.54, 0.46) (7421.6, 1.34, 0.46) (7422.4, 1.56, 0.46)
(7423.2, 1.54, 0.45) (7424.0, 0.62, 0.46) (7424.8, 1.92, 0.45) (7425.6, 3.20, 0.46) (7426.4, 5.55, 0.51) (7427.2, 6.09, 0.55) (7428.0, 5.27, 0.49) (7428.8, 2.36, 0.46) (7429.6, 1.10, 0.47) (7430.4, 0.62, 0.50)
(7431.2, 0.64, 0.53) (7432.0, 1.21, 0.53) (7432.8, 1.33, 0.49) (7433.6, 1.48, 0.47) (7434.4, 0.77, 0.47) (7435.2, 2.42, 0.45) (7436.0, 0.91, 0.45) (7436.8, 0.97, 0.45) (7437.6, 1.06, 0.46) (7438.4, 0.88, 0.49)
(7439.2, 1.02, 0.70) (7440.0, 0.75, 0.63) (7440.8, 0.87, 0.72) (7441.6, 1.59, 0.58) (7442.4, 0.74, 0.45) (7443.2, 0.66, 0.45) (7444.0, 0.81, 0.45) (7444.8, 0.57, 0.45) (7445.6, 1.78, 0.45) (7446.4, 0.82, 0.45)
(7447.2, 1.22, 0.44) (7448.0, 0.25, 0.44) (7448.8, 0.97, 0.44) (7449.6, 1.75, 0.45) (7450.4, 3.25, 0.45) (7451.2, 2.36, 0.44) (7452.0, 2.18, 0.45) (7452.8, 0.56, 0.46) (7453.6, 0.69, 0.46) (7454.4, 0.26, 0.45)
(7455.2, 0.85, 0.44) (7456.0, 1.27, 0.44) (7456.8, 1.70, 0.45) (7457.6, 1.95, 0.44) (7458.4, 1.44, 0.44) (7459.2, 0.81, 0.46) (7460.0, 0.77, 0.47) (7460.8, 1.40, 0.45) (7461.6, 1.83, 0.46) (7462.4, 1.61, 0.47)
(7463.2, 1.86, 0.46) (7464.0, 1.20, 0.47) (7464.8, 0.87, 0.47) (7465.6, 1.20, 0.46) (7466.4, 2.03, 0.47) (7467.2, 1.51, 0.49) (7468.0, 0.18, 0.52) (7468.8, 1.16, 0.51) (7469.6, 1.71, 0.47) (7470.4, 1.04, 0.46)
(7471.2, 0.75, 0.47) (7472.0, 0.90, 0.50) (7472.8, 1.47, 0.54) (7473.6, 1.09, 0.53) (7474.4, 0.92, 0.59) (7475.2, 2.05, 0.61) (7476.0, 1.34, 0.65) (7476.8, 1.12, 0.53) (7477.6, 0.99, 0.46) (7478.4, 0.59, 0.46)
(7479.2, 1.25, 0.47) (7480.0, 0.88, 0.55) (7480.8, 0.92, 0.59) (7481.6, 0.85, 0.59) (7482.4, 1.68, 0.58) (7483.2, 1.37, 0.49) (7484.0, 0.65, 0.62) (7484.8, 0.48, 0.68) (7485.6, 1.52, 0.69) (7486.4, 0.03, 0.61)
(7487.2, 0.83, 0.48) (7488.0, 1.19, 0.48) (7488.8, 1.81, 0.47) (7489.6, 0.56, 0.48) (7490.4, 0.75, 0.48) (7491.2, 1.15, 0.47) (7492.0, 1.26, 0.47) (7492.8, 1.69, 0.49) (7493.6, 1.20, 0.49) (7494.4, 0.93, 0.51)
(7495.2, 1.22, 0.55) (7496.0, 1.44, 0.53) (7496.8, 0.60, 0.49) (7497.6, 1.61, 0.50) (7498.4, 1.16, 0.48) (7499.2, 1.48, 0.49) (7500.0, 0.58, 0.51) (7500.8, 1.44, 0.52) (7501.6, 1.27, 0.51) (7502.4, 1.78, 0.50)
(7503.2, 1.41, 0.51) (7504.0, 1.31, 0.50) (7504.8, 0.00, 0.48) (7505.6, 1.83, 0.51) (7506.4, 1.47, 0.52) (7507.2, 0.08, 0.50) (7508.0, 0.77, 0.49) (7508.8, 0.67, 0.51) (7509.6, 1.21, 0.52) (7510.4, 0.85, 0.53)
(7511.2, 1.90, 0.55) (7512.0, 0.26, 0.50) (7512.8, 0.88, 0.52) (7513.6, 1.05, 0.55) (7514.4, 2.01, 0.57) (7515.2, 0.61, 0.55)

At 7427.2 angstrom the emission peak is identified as Halpha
